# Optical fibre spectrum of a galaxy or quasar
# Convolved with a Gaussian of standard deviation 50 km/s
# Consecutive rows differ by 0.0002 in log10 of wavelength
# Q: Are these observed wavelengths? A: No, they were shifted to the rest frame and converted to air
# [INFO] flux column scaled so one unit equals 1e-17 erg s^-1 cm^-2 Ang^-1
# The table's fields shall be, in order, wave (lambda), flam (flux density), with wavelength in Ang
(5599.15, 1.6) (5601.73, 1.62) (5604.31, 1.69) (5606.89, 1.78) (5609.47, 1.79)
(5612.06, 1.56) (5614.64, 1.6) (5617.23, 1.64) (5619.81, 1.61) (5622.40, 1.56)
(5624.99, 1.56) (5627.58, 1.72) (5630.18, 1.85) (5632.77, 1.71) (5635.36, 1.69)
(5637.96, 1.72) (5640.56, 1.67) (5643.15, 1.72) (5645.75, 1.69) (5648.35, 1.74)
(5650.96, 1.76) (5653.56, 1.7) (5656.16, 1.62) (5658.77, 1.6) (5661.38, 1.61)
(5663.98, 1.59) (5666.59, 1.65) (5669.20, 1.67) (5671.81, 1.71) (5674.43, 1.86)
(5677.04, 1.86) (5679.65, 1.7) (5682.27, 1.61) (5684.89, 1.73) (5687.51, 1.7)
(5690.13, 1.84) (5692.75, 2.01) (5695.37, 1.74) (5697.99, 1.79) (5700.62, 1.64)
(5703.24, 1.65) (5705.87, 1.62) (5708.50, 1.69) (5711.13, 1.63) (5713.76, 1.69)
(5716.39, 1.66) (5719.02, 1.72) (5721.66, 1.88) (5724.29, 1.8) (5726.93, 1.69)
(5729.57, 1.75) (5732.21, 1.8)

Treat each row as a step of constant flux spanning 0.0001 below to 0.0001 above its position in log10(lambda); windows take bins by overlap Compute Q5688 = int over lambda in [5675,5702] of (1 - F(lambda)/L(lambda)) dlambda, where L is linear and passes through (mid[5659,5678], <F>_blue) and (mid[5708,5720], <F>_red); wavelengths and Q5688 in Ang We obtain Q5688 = -1.2 Ang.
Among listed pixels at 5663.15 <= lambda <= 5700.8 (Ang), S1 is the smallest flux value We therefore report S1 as 1.59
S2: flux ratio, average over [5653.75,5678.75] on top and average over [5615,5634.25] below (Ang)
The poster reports 1.02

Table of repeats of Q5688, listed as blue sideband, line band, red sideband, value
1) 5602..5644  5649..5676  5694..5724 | 0.2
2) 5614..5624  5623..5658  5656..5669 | -1.9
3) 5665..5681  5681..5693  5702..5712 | -0.4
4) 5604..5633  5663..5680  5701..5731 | -0.3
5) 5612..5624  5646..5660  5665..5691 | -0.1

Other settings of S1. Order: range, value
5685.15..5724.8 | 1.62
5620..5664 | 1.56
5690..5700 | 1.74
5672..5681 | 1.7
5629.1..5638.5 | 1.69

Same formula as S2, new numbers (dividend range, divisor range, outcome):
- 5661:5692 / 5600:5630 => 1.04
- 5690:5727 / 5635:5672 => 1.04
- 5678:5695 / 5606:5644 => 1.05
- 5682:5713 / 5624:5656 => 1.01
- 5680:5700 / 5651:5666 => 1.08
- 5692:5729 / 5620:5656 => 1.02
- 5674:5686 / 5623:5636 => 1.03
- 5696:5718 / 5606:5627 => 1.02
